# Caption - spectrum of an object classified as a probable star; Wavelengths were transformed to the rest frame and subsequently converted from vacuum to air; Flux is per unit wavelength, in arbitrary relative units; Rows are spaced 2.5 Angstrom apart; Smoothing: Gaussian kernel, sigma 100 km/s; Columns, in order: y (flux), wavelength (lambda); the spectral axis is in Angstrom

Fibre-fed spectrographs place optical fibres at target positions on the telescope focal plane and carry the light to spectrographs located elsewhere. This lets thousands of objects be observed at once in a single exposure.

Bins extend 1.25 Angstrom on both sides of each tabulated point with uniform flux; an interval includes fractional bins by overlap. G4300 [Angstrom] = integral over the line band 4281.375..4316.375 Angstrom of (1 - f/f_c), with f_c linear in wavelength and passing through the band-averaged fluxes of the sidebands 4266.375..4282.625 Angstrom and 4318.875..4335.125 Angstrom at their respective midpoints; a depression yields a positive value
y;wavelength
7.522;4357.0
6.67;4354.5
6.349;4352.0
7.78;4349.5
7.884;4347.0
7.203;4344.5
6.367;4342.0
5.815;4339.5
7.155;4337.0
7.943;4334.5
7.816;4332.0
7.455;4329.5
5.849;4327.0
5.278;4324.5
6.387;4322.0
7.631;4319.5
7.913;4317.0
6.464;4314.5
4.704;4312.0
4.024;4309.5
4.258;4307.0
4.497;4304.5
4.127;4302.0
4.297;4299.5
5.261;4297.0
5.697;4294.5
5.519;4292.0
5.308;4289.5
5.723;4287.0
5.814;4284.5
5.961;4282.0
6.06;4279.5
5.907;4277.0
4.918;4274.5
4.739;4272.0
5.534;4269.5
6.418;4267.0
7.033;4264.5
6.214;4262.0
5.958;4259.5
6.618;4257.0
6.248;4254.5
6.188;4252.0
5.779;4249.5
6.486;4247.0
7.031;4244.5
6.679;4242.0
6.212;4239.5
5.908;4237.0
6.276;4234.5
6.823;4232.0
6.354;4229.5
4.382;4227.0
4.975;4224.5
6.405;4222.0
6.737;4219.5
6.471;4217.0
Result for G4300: 5.7 Angstrom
